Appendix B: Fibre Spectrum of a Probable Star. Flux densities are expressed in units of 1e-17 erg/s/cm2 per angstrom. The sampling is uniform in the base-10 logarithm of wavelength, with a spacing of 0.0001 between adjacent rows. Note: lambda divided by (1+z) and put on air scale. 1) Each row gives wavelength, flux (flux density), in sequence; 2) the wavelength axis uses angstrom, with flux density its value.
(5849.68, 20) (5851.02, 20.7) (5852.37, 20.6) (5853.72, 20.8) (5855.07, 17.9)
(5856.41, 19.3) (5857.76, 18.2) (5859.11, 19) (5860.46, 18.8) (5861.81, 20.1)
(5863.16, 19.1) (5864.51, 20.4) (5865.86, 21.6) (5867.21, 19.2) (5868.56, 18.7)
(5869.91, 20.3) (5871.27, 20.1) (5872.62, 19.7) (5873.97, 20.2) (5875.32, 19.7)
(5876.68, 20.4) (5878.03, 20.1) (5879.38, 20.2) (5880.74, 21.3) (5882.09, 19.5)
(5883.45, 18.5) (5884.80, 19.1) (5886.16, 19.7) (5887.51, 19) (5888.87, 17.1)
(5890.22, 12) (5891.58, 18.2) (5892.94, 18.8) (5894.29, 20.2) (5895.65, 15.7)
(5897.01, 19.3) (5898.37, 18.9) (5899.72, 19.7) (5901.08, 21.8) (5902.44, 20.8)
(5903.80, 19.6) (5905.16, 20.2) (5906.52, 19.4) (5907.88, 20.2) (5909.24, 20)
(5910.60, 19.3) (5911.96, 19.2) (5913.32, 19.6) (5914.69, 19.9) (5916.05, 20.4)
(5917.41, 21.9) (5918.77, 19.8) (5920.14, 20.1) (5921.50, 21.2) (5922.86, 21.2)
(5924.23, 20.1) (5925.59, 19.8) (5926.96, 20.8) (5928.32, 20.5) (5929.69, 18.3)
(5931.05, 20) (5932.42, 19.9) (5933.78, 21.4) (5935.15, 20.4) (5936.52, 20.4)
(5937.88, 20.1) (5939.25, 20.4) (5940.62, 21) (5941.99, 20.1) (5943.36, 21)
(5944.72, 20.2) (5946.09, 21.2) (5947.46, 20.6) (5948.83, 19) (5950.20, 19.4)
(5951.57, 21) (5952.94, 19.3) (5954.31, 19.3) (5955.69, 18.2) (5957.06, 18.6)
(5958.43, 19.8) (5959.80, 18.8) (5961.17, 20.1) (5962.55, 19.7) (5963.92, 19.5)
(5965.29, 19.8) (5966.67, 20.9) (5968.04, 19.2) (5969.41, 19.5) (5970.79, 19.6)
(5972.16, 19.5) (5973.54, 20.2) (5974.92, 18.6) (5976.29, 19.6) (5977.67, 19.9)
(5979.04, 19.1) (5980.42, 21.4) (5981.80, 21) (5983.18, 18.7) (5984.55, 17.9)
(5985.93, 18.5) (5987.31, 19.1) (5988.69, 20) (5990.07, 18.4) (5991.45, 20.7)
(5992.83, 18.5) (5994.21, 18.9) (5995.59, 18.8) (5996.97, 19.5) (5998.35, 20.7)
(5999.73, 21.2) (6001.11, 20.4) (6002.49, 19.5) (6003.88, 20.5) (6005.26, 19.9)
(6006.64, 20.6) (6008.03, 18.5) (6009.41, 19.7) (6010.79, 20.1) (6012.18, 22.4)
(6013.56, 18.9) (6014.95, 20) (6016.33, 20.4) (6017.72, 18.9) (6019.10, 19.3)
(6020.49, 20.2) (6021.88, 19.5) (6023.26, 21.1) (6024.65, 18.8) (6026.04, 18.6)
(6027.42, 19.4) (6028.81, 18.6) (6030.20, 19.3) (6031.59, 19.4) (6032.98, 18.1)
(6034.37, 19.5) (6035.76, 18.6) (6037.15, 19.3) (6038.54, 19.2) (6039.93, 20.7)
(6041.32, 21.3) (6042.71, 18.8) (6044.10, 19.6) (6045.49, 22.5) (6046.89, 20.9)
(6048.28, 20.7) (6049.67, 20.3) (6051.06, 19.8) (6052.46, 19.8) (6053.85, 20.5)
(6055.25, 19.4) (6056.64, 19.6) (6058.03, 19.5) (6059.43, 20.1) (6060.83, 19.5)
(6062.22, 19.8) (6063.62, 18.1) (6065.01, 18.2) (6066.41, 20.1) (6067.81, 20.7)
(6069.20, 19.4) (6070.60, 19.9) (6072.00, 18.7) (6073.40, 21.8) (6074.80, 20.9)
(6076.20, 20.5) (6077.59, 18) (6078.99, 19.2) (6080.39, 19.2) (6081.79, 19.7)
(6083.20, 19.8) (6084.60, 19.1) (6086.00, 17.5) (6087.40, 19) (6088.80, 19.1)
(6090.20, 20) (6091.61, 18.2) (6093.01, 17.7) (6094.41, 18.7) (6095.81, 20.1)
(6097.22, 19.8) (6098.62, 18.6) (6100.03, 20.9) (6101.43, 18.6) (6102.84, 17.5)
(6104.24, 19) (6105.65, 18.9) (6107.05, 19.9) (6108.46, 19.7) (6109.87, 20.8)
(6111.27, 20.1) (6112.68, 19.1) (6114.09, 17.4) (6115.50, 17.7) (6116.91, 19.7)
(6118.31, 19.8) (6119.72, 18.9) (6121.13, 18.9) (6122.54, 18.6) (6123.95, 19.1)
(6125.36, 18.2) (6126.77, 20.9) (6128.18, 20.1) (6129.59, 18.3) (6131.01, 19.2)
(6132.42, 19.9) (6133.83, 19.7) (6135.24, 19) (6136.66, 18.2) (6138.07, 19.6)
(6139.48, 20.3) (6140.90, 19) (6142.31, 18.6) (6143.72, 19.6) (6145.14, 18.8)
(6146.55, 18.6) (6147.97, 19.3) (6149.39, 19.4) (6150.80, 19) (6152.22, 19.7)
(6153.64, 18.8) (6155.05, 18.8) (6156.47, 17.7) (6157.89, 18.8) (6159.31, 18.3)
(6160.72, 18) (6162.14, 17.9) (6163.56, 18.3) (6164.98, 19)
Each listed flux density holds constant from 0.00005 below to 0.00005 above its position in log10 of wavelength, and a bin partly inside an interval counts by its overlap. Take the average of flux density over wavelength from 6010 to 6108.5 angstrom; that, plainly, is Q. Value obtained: 19.6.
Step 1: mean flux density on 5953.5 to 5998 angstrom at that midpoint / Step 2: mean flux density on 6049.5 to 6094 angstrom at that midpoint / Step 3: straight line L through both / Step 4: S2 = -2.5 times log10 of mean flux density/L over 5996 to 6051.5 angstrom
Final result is -0.02 mag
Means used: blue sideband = 19.4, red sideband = 19.5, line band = 19.9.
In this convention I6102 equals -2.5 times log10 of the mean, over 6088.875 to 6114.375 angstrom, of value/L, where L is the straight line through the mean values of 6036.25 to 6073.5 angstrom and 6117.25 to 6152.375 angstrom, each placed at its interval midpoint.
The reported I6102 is 0.017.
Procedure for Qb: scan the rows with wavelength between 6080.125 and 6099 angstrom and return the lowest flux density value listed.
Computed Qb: 17.5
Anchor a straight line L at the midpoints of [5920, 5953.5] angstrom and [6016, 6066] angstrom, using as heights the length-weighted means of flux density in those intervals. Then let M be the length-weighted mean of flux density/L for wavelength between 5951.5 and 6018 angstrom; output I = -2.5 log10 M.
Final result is 0.02 mag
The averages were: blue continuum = 20.3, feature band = 19.7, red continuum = 19.6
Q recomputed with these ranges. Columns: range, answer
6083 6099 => 19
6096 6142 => 19.2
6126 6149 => 19.3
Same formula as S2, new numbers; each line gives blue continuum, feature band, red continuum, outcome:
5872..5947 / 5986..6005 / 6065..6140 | -0.006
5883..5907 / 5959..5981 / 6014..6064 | -0.025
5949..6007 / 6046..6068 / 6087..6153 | -0.025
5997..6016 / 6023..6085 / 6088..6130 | 0.001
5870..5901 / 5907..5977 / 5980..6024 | -0.031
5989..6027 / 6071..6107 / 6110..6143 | 0.007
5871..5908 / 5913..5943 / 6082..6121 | -0.062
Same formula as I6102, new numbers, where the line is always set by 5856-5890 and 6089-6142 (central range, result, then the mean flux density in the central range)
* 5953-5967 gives -0.003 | 19.4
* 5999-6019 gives -0.041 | 20.1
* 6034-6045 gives -0.023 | 19.7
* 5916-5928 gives -0.064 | 20.6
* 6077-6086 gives 0.011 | 19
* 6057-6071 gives -0.016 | 19.5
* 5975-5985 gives -0.017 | 19.7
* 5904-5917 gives -0.023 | 19.8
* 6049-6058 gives -0.034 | 19.9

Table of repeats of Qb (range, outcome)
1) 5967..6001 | 17.9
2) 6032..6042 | 18.1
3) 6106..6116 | 17.4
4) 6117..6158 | 17.7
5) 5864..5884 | 18.5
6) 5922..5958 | 18.2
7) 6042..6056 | 18.8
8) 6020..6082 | 18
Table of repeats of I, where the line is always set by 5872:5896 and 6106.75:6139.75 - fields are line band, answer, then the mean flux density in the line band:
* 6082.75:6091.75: 0.01 mag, 19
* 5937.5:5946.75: -0.09 mag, 20.6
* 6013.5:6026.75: -0.03 mag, 19.6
